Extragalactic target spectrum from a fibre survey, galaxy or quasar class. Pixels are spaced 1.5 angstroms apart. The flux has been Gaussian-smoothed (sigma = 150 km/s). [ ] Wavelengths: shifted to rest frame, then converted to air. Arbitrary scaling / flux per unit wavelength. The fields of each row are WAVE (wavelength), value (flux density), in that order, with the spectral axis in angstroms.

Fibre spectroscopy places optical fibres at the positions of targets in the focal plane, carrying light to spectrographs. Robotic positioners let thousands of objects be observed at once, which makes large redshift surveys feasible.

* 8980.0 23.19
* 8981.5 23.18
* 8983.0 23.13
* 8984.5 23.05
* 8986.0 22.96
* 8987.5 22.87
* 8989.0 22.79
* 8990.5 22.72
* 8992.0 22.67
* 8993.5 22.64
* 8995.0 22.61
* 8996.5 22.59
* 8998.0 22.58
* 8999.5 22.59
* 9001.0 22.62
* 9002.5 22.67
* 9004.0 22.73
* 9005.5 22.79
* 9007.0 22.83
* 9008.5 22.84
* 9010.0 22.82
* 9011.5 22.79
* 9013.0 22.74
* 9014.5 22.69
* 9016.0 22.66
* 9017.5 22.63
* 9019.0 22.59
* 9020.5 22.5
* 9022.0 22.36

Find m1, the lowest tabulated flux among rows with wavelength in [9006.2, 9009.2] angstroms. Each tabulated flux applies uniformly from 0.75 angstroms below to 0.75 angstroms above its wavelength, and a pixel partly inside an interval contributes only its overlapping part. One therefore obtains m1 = 22.83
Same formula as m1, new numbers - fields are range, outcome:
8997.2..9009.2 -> 22.58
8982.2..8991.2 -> 22.72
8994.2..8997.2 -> 22.59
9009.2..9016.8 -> 22.66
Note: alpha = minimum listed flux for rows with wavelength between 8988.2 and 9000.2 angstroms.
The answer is 22.58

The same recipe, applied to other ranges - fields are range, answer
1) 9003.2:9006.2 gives 22.73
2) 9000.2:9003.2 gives 22.62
